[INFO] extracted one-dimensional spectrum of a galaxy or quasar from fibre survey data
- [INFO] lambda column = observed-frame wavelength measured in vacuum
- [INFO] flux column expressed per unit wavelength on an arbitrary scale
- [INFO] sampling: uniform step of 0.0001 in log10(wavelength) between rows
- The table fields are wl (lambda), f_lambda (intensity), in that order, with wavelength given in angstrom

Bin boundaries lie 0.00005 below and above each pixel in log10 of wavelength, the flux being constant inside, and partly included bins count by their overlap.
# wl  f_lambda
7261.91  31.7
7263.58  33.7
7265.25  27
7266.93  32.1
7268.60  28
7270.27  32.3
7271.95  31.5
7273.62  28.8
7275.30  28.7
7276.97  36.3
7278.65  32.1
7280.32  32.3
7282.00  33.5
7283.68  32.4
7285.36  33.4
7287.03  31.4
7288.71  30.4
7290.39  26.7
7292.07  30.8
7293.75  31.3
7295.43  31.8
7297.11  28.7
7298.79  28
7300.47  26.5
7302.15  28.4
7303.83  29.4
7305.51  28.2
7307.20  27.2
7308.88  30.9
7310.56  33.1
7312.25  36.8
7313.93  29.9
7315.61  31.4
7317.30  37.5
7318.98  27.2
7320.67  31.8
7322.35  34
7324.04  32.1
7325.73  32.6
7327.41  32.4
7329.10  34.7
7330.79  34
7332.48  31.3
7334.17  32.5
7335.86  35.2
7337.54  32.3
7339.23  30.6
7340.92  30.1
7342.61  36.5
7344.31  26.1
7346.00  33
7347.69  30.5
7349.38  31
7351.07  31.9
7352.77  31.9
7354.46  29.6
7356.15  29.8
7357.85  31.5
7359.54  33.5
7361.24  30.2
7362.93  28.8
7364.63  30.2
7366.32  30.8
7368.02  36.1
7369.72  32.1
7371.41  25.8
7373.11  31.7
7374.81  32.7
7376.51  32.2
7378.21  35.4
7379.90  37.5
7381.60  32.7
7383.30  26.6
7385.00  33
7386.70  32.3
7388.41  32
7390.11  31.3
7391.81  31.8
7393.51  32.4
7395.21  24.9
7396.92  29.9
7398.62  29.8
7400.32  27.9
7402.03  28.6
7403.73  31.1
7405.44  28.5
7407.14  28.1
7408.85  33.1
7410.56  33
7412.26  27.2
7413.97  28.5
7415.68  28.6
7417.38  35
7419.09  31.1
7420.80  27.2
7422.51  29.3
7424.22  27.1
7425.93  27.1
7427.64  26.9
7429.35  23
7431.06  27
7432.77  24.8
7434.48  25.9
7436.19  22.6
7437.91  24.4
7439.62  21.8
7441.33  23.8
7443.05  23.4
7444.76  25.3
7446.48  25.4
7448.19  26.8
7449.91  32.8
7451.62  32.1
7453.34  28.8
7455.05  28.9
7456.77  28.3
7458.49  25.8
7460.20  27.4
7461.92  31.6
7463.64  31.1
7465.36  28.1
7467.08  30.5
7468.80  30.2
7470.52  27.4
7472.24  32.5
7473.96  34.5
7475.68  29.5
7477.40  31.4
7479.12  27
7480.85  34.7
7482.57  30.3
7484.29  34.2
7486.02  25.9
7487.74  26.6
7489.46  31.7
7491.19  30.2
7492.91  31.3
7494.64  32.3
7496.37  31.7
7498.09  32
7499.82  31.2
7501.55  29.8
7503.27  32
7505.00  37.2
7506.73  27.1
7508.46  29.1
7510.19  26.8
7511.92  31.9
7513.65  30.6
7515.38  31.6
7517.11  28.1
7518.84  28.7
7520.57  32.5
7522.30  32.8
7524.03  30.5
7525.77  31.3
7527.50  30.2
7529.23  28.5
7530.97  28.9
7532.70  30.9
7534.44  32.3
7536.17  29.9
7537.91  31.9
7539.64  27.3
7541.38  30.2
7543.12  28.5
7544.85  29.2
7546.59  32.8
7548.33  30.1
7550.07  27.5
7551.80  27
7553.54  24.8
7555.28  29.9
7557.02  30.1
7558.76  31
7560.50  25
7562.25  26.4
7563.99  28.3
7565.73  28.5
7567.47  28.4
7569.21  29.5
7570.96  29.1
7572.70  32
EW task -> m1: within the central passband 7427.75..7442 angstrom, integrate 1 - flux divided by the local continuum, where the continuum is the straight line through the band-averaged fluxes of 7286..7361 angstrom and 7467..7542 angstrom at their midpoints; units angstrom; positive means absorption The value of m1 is 3.0 angstrom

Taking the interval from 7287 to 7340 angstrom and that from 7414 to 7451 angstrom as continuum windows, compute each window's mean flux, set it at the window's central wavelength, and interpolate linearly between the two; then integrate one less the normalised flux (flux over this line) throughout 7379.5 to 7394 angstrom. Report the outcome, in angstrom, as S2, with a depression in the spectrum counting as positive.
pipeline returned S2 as -1.8 angstrom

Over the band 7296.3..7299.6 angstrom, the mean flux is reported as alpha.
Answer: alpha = 28.4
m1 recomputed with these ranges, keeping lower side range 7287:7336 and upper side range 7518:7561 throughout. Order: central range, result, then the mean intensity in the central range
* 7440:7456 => 1.6 angstrom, 27.3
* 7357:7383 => -1.0 angstrom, 32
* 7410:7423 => 0.2 angstrom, 29.9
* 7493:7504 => -0.6 angstrom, 31.5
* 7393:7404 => 0.6 angstrom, 29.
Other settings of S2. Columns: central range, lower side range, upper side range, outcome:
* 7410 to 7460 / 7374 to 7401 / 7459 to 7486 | 5.9 angstrom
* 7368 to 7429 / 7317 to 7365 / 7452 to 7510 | 1.6 angstrom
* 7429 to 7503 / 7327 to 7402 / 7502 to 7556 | 4.3 angstrom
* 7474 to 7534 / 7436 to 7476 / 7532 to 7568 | -4.2 angstrom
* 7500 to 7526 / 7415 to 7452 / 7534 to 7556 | -1.9 angstrom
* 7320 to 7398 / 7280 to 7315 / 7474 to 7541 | -3.0 angstrom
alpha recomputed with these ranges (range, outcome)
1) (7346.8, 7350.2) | 30.8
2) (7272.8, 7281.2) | 31.7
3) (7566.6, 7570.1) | 28.9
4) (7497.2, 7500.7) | 31.6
